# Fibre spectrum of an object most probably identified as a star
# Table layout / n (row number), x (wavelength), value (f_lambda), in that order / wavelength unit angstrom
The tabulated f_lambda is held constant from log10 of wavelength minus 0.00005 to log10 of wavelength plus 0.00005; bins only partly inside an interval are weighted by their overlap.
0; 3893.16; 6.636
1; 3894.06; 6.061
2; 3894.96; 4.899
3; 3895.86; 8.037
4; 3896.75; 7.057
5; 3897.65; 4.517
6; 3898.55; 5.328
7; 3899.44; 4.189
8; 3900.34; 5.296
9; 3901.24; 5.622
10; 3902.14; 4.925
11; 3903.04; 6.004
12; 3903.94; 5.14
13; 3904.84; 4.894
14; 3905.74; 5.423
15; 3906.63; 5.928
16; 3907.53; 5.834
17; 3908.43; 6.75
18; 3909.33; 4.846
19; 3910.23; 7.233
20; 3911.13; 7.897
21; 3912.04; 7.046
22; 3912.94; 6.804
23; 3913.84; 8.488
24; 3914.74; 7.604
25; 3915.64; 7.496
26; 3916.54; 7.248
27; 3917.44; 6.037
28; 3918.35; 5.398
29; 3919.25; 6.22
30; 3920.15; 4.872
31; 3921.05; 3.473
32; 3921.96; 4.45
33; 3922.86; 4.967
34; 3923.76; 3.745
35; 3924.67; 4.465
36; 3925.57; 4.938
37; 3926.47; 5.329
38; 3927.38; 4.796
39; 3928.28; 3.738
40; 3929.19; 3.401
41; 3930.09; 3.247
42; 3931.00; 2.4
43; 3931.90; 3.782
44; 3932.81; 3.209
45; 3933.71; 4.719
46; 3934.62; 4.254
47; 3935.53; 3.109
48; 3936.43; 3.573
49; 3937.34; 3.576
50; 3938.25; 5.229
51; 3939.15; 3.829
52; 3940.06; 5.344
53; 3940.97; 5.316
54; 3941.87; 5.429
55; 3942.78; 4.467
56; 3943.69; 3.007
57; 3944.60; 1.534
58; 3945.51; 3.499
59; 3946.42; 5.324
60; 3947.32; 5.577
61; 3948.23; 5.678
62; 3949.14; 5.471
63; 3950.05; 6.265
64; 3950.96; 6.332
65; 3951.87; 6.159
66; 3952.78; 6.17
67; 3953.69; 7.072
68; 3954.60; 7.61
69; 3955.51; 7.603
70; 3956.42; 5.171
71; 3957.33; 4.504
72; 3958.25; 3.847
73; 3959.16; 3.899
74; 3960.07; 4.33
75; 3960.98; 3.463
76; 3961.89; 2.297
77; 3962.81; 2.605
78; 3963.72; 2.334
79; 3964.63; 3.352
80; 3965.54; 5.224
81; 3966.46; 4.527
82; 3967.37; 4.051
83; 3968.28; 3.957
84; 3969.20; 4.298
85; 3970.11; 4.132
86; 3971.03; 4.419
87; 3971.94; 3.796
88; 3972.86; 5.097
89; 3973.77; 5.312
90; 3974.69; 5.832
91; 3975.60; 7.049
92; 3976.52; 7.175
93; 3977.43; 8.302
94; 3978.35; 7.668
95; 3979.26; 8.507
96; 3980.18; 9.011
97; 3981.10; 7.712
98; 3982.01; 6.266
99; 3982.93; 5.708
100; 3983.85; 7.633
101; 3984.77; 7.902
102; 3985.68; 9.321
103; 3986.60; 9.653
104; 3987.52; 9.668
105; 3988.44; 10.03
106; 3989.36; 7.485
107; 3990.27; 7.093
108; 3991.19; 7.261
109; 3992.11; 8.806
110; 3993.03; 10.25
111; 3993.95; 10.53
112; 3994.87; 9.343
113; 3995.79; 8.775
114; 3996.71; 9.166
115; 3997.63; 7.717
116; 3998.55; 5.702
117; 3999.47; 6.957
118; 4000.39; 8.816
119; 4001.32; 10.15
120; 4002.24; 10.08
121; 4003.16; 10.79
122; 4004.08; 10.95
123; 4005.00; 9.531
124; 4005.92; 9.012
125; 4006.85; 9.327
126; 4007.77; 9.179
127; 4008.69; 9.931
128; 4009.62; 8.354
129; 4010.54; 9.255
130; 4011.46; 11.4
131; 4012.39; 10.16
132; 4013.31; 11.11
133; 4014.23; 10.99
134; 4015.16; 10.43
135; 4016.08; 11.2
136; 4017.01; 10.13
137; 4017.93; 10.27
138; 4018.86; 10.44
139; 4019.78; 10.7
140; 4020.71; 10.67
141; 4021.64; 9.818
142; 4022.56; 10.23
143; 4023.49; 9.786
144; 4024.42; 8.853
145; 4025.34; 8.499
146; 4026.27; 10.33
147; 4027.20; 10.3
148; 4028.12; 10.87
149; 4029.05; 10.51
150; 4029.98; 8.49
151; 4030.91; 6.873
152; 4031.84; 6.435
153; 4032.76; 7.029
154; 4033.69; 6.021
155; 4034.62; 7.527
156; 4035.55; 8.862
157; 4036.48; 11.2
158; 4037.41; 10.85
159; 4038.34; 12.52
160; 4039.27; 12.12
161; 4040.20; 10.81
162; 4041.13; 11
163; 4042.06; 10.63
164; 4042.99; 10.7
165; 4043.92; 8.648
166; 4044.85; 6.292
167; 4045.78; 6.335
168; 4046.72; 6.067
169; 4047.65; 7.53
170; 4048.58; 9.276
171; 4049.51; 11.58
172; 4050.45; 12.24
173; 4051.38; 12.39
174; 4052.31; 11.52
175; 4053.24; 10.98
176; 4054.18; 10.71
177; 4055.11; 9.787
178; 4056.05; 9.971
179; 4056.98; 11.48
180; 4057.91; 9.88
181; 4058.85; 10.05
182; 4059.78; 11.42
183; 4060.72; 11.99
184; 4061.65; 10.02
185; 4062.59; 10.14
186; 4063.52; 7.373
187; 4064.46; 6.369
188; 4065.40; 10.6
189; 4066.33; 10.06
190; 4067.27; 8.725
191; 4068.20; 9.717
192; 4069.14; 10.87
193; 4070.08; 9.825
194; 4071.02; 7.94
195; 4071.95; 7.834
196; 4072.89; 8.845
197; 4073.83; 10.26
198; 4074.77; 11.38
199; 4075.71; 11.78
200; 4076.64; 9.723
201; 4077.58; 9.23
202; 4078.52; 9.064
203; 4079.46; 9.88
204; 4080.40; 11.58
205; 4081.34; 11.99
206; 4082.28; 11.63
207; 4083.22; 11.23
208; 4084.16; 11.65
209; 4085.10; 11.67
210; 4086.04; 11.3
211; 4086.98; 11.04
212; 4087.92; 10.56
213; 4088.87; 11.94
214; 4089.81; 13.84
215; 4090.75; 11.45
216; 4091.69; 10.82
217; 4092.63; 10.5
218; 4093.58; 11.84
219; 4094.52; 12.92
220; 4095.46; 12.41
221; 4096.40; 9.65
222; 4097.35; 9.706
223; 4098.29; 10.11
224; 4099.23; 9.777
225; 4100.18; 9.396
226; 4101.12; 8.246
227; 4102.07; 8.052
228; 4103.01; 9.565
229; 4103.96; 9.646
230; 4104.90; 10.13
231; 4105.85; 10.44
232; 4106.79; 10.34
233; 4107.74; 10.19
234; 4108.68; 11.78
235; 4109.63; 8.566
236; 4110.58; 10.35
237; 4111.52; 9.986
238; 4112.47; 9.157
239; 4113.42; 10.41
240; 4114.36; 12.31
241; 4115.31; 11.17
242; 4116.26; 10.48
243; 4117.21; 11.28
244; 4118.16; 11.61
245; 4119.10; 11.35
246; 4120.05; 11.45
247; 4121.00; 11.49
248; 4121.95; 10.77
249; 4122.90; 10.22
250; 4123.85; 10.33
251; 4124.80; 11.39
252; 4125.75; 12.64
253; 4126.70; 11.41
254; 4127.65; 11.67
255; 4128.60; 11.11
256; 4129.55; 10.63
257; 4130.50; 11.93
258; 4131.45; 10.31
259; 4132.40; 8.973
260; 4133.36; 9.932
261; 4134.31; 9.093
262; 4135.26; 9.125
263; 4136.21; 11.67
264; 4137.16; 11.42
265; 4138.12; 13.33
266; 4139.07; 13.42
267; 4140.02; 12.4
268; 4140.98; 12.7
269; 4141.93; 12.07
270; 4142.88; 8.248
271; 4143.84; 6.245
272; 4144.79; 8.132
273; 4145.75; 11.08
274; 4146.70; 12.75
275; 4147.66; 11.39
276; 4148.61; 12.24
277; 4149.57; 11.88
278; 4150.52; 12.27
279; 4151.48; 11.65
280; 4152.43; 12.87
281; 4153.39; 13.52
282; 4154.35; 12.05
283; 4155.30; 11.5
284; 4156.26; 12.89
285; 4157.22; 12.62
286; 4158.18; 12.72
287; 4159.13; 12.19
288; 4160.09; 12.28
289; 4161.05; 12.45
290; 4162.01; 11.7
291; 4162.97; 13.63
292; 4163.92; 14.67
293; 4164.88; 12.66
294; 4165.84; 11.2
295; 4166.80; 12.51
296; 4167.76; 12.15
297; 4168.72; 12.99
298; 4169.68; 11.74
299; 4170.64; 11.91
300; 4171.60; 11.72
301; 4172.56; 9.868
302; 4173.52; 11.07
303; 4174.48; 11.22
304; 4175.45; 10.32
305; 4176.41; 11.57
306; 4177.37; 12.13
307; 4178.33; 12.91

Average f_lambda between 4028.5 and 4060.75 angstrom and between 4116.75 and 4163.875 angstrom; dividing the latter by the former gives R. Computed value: 1.2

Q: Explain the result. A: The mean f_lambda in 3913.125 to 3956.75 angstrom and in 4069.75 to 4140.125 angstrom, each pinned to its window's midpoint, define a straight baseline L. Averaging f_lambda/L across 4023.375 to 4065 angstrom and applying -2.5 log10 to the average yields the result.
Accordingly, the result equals -0.11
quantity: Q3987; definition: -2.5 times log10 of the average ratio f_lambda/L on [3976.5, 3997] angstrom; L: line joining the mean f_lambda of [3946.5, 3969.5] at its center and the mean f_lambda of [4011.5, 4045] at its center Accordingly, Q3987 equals -0.217 mag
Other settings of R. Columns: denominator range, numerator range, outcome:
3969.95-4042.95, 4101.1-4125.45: 1.17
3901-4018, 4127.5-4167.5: 1.81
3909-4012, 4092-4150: 1.72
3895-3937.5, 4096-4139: 2.00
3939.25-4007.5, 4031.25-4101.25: 1.55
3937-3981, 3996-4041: 1.87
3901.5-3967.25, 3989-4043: 1.91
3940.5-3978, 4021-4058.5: 1.96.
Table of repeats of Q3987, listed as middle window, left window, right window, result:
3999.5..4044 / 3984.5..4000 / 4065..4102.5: -0.07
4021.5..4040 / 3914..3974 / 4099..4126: -0.22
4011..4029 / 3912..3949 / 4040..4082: -0.24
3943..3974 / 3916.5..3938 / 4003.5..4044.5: 0.28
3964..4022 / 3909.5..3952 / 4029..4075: -0.10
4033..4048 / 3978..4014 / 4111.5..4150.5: 0.05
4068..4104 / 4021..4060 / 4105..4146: -0.03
